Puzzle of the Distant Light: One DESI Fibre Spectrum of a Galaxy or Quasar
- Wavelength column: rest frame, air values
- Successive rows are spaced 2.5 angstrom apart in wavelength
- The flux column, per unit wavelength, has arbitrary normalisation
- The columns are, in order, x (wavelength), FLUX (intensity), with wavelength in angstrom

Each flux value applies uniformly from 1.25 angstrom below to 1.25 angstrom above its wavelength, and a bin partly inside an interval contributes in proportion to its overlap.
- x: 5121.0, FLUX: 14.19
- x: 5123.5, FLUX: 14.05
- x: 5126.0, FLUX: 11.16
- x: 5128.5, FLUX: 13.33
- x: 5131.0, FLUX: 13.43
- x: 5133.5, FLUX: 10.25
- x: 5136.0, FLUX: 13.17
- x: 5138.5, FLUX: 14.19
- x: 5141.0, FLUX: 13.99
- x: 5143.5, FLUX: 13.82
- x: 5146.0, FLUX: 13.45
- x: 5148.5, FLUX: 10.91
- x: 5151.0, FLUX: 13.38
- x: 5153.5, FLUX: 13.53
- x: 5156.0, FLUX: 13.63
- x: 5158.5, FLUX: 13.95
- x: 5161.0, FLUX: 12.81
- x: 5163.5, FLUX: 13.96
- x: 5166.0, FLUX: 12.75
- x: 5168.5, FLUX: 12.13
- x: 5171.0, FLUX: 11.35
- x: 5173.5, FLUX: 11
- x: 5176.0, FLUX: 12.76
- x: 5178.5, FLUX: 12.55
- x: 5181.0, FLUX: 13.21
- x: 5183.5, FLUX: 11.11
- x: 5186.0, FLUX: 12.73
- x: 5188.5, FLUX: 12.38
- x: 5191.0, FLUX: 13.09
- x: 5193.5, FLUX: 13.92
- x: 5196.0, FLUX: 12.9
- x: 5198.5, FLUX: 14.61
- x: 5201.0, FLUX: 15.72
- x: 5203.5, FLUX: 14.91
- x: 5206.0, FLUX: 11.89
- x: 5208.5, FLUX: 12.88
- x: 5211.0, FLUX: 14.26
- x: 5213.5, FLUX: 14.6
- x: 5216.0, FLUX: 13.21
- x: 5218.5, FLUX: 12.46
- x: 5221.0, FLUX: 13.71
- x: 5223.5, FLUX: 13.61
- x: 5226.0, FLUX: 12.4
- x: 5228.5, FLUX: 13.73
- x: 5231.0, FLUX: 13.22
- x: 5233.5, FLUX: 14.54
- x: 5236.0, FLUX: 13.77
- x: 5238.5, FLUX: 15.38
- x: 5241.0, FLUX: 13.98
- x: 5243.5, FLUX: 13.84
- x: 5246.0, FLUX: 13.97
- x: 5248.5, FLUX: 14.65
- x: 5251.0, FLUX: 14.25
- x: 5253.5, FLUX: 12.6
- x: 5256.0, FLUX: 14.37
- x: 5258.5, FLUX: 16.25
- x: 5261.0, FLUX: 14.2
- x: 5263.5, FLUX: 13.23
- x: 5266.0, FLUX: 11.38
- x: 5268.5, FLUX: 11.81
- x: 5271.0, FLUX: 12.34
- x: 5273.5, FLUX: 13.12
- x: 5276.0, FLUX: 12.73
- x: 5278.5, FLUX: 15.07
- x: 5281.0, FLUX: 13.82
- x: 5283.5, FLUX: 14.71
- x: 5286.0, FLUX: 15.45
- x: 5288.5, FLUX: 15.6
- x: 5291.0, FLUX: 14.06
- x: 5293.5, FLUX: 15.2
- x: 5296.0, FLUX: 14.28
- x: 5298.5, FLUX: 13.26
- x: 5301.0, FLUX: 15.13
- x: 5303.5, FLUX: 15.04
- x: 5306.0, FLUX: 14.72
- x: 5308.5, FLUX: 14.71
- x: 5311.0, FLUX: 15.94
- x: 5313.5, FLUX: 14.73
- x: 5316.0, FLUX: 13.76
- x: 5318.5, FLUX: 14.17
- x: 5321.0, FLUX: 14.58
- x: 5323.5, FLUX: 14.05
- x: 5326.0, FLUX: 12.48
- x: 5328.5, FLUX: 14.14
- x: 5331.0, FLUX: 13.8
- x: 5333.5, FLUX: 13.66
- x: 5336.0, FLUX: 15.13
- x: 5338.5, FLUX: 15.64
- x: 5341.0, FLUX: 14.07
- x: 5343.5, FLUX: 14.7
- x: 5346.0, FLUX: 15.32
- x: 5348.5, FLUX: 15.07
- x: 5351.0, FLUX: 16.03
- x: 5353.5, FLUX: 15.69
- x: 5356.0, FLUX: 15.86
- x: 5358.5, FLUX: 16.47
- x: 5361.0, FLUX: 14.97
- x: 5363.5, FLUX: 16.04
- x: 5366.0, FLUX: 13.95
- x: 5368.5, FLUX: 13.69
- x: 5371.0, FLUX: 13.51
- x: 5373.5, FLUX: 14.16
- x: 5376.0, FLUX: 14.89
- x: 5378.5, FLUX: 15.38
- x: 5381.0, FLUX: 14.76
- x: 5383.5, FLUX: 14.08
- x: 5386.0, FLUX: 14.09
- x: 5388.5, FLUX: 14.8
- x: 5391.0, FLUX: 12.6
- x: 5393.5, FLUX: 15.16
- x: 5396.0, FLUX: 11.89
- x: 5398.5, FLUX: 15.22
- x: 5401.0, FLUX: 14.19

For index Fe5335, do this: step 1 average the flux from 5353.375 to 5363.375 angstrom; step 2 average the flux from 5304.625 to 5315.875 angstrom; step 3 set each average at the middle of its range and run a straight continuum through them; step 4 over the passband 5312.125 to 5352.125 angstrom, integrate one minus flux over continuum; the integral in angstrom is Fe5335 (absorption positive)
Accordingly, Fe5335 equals 2.2 angstrom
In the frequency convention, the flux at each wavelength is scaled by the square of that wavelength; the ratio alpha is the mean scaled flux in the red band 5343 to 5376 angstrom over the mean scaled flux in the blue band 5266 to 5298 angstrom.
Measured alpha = 1.1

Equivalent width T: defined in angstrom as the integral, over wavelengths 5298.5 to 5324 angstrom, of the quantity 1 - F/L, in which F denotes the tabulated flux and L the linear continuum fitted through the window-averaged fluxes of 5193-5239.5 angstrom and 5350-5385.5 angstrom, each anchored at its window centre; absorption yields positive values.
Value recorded -0.2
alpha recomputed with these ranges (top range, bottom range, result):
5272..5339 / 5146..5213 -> 1.16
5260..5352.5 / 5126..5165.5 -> 1.16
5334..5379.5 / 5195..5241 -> 1.15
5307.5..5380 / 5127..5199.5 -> 1.22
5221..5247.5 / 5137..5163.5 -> 1.07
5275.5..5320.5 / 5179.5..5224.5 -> 1.13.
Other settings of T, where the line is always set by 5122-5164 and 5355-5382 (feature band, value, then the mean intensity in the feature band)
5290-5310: -0.3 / 14.6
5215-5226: 0.5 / 13.2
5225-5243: -0.1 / 13.9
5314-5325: 0.3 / 14.1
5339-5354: -0.5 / 15.1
